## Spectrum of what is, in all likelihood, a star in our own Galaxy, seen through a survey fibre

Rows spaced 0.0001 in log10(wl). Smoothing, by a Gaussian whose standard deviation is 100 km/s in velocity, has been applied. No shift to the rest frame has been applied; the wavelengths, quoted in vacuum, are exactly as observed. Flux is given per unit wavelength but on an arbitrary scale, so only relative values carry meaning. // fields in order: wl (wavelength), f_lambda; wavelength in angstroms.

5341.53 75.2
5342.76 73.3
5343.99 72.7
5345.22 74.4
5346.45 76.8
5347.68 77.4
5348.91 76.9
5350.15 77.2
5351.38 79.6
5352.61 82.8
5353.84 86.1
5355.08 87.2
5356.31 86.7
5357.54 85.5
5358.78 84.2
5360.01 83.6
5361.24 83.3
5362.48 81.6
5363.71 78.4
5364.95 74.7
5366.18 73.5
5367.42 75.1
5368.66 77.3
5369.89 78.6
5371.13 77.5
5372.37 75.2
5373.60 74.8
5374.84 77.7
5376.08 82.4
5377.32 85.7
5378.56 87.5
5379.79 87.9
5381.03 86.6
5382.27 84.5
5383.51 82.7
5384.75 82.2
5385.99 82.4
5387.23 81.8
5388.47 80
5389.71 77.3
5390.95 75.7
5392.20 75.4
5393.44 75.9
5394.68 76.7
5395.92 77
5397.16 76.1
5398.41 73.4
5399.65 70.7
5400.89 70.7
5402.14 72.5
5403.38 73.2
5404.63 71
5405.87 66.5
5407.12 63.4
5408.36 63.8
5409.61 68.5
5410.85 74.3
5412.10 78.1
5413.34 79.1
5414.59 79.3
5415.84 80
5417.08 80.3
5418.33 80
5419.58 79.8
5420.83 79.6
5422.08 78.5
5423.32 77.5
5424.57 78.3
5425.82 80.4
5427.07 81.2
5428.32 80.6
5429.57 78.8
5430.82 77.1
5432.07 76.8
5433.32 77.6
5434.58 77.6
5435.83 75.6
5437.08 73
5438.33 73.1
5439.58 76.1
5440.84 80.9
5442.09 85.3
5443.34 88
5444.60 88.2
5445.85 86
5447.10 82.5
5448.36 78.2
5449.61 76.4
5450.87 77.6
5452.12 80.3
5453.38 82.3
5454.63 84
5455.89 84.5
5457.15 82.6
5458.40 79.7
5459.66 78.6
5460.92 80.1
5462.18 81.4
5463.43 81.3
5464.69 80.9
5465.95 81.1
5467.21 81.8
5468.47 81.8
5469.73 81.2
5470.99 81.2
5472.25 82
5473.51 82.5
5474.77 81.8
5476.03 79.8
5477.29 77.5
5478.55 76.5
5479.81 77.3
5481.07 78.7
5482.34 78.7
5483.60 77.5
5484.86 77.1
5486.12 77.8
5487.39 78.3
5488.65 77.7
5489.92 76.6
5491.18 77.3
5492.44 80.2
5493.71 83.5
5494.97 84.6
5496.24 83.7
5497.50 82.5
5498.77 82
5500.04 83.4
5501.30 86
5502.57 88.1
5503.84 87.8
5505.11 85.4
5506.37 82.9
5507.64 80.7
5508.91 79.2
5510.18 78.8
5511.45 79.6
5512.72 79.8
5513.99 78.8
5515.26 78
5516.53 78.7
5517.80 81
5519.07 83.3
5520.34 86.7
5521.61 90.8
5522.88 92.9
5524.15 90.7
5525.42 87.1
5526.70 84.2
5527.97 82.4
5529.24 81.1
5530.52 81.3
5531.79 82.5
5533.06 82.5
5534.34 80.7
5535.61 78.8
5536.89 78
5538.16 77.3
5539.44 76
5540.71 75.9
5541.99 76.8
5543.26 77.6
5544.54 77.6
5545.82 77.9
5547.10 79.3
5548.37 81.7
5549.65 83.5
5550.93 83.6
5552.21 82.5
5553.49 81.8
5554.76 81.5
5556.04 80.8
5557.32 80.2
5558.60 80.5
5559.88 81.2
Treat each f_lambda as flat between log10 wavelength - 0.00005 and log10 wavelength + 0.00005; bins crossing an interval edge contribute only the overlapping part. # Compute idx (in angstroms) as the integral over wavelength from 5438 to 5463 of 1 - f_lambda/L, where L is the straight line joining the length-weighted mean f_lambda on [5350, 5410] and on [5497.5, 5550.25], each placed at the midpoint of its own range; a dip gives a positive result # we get -0.4 angstroms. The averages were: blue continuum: 78.2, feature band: 81.4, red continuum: 81.9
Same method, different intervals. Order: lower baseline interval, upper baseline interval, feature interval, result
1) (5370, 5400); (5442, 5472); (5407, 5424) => 0.9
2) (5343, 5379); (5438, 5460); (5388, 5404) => 1.1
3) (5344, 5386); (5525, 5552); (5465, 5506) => -0.3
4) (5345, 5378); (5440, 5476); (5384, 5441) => 3.3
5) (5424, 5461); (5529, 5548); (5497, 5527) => -1.7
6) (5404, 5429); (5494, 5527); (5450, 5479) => -0.3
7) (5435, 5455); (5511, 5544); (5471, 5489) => 0.5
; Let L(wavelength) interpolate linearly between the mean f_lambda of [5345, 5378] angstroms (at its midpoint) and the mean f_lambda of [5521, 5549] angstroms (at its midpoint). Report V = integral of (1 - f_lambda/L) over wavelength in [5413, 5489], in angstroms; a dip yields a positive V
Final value 0.8 angstroms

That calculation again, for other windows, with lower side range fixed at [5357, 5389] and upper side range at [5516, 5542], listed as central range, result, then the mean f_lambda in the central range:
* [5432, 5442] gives 0.6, 76.8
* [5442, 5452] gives -0.1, 82.5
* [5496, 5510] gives -0.2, 83.6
